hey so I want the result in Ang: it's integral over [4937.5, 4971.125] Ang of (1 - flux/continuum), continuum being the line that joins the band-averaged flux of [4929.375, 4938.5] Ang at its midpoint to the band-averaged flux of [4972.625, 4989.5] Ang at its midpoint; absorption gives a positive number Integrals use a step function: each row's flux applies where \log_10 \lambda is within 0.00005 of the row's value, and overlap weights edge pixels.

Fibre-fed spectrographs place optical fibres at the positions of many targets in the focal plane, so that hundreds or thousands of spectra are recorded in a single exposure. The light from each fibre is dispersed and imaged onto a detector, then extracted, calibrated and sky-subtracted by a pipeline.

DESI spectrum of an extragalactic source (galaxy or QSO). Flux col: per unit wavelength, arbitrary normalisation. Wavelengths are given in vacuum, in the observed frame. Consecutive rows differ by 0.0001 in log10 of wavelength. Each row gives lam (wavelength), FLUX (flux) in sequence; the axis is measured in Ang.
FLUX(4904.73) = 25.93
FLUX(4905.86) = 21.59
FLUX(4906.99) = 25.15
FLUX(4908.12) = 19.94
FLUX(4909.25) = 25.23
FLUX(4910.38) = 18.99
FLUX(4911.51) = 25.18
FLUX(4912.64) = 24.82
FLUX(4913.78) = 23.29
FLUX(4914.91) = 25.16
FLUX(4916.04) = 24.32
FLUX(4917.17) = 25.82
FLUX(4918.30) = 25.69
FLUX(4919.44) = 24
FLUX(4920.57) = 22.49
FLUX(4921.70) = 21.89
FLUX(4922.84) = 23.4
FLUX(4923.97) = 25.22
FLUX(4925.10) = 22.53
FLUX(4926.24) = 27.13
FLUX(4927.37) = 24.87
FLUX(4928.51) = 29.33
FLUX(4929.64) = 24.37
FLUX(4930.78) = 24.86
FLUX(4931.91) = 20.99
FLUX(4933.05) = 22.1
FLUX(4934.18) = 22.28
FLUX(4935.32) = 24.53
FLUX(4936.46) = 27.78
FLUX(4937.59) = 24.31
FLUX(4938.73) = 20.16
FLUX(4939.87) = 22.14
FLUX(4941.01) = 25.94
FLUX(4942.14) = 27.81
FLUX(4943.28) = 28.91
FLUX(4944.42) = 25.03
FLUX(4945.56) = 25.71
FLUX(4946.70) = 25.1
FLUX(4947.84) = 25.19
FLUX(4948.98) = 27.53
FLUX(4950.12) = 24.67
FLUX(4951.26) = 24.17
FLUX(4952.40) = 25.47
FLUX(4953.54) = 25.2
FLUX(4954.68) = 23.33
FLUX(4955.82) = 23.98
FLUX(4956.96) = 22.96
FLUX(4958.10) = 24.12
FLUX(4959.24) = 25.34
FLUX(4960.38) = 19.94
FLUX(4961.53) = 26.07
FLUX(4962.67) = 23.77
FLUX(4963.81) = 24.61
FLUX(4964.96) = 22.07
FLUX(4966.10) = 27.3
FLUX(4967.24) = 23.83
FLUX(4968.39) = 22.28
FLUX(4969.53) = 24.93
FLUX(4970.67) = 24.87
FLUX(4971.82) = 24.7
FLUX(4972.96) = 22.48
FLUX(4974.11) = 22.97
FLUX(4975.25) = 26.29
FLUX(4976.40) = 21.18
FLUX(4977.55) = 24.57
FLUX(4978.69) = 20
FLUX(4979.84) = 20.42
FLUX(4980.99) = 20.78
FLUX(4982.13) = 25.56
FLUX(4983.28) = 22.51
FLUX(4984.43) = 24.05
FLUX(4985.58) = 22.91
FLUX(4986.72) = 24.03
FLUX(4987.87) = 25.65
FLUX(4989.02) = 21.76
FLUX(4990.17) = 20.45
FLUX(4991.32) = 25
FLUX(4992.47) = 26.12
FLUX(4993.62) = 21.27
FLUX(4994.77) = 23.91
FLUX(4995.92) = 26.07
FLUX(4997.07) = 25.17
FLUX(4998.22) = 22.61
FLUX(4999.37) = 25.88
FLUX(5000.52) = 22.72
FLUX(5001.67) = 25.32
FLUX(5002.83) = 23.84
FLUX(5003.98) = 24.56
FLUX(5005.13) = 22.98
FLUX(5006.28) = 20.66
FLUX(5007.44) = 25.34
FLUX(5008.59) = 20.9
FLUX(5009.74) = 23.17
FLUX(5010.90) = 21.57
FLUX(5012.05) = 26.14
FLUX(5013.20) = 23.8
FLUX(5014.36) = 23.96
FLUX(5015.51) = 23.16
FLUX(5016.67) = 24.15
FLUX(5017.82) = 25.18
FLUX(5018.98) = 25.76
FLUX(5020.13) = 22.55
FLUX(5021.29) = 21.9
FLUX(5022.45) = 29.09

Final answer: -1.62 Ang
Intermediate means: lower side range 23.7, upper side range 23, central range 24.6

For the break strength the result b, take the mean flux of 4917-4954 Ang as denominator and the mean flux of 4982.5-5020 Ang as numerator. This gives 1.0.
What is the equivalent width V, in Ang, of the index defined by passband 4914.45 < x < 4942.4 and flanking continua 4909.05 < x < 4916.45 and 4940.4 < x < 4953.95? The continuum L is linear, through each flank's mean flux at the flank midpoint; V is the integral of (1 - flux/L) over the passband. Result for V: 0.4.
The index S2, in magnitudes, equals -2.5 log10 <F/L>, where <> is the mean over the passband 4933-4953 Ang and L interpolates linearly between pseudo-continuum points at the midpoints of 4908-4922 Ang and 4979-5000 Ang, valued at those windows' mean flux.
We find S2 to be -0.06 mag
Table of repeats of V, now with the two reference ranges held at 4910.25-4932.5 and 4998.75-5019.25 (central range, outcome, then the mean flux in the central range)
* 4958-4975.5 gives -0.01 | 24.1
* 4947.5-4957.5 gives -0.24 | 24.7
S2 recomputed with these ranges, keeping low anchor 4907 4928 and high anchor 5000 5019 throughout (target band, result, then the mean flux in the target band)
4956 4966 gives 0.000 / 23.8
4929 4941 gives 0.017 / 23.5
